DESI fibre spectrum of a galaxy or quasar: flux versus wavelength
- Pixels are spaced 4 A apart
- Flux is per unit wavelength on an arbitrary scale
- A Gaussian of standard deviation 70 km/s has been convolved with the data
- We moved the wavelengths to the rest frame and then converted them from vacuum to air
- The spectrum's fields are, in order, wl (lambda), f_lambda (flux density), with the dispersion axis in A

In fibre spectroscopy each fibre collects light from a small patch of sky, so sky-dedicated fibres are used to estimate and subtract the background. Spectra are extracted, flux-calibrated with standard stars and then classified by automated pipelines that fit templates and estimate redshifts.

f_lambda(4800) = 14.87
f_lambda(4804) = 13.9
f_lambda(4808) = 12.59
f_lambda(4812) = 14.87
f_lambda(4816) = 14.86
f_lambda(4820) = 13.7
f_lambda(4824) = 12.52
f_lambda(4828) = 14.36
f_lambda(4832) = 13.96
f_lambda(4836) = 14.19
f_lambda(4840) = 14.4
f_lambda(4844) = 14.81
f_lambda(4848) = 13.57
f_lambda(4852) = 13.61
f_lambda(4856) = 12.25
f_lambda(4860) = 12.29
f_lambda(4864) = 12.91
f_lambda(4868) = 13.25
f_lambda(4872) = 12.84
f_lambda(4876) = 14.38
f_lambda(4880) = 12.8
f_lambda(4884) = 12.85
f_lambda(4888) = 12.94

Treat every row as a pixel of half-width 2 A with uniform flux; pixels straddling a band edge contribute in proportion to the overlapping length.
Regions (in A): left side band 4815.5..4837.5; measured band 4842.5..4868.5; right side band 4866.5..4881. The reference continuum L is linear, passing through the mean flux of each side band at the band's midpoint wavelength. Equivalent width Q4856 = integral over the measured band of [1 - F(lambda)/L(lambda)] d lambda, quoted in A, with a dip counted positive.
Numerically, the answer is 0.66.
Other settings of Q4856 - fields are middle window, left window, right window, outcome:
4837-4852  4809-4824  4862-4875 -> -0.67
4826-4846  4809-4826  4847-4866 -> -1.38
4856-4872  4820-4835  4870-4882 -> 0.80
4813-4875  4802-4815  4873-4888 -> -0.15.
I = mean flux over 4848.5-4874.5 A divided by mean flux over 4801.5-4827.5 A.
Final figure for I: 0.9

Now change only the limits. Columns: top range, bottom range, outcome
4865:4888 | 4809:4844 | 0.93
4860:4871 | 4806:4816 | 0.93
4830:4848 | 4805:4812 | 1.06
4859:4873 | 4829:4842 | 0.91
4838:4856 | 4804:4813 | 1.02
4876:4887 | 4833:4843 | 0.92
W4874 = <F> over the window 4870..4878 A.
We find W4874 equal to 13.6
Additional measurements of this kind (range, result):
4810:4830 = 14.1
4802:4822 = 14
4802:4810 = 13.2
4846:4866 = 12.9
